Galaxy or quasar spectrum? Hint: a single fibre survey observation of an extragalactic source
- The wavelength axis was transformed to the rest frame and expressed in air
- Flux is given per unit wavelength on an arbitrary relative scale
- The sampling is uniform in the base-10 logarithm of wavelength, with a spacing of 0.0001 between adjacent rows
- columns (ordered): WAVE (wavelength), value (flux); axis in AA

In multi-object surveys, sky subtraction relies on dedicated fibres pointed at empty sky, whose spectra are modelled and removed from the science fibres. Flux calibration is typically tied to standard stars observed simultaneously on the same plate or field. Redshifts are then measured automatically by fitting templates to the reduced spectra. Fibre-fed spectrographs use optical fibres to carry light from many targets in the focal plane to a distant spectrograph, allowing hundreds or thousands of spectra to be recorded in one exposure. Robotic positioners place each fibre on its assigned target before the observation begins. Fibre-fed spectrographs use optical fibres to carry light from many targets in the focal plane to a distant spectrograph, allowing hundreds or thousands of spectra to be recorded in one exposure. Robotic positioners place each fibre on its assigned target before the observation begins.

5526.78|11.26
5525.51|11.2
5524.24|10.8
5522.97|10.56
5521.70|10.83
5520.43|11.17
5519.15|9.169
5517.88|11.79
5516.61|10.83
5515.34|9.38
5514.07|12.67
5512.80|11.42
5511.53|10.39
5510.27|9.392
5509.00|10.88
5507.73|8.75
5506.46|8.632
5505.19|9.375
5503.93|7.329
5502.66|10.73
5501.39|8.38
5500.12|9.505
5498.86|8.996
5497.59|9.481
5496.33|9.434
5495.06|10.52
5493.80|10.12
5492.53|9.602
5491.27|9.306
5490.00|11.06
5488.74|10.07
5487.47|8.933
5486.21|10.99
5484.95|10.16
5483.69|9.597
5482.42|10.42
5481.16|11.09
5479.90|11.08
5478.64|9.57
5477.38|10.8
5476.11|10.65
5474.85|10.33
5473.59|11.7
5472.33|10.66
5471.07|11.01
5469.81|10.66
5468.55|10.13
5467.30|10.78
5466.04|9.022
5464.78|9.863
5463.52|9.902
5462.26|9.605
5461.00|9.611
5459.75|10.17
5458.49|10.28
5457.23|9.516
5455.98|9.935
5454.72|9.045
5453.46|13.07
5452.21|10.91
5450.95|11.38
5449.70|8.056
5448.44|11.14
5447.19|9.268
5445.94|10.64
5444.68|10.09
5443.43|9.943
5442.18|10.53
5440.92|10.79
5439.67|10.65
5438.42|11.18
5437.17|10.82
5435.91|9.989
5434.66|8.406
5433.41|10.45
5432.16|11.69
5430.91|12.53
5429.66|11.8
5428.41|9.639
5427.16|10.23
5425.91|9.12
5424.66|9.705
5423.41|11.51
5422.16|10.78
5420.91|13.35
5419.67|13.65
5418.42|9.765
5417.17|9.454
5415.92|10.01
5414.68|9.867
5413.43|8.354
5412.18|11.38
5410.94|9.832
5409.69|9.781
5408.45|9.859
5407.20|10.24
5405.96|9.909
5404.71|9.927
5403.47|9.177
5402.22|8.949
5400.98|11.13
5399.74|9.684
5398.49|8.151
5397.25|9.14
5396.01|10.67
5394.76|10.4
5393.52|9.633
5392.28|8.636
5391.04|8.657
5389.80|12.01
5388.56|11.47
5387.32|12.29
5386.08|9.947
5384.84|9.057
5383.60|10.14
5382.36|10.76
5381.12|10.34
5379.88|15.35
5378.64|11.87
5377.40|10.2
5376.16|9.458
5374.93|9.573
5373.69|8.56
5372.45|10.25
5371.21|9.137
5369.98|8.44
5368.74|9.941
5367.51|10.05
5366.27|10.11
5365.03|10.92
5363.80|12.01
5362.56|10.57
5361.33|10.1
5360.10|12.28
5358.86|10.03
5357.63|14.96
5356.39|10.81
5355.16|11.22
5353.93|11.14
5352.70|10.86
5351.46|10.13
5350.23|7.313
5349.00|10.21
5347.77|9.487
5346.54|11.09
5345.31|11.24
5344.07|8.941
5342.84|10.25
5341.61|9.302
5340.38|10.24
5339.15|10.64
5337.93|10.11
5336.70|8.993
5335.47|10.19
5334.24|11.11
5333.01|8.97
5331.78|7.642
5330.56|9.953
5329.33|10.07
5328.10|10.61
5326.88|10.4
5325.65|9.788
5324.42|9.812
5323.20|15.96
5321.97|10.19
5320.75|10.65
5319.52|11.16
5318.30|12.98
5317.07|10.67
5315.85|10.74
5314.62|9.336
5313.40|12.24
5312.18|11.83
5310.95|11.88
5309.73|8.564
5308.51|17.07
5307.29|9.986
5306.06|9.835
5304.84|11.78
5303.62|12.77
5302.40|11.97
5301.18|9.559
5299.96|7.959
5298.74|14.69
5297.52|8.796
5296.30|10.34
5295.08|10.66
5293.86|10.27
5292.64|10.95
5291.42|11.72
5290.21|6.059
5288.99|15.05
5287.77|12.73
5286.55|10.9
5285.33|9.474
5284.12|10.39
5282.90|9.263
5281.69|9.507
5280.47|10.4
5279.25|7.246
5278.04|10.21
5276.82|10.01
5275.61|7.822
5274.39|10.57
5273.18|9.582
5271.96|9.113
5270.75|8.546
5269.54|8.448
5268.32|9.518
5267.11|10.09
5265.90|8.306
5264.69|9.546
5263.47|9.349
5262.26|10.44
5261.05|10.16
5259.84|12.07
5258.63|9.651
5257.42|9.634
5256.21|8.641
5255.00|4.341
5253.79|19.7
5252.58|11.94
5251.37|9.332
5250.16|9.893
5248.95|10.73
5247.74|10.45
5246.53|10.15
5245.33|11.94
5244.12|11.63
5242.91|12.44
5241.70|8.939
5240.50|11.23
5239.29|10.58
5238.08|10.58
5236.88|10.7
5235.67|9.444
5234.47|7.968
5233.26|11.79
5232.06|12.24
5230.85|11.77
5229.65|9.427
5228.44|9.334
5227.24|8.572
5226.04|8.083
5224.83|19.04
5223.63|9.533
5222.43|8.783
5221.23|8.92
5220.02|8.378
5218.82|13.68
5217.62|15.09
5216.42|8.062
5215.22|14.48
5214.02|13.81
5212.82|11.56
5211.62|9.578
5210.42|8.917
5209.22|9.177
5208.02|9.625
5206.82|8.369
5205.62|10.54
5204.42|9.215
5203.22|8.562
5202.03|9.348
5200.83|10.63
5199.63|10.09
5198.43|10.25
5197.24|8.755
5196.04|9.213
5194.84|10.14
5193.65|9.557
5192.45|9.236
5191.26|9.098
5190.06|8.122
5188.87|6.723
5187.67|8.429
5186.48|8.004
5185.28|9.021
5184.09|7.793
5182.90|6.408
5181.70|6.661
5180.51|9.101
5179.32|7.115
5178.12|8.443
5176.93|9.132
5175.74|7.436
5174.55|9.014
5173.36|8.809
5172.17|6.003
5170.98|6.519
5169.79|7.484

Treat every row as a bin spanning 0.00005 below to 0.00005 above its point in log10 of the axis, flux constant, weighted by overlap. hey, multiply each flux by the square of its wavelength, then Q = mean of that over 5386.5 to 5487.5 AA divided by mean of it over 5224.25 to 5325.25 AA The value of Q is 1.04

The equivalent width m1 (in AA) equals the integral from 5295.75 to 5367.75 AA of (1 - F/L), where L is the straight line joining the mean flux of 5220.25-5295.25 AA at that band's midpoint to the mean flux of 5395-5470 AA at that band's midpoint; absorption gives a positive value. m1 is -3.4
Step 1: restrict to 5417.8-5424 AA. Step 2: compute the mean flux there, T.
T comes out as 11.8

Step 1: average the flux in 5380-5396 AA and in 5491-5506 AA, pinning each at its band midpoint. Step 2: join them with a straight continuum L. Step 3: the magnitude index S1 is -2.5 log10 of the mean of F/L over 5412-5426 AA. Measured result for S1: -0.05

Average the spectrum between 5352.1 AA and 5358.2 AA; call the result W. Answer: 11.8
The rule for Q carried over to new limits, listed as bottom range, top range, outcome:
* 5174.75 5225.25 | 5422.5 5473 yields 1.18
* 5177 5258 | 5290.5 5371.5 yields 1.11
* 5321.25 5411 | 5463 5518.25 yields 1.03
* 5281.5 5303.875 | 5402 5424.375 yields 1.01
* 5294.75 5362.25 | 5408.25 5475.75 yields 1.01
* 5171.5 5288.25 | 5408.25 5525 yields 1.14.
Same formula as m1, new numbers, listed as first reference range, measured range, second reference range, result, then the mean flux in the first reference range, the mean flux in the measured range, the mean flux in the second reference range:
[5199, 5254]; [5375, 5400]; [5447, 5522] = -0.1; 10.7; 10.4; 10.1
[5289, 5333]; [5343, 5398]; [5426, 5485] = 1.2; 10.9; 10.4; 10.4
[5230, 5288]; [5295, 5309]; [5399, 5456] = -1.4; 10.2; 11.3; 10.4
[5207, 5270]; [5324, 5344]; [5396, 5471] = 1.0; 10.5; 9.86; 10.3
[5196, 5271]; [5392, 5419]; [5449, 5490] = 1.5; 10.4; 9.74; 10.3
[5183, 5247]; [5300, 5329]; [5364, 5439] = -2.9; 10.1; 11.2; 10.3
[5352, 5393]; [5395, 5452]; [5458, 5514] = 0.4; 10.6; 10.3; 10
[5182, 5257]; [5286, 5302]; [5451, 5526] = -1.0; 10.1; 10.8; 10.2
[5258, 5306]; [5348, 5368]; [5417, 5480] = -0.9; 10.2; 10.8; 10.5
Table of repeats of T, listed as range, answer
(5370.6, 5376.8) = 9.39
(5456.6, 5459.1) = 9.91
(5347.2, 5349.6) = 9.86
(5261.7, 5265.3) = 9.76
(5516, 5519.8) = 10.6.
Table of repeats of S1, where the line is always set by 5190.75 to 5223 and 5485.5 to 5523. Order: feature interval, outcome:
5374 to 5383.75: -0.09 mag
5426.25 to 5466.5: -0.03 mag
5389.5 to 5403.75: 0.04 mag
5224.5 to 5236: -0.05 mag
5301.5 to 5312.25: -0.16 mag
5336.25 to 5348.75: 0.00 mag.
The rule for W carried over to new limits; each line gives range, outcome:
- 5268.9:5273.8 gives 8.93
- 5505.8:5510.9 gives 9.41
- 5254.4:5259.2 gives 8.06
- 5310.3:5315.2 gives 11.3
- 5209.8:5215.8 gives 11.7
